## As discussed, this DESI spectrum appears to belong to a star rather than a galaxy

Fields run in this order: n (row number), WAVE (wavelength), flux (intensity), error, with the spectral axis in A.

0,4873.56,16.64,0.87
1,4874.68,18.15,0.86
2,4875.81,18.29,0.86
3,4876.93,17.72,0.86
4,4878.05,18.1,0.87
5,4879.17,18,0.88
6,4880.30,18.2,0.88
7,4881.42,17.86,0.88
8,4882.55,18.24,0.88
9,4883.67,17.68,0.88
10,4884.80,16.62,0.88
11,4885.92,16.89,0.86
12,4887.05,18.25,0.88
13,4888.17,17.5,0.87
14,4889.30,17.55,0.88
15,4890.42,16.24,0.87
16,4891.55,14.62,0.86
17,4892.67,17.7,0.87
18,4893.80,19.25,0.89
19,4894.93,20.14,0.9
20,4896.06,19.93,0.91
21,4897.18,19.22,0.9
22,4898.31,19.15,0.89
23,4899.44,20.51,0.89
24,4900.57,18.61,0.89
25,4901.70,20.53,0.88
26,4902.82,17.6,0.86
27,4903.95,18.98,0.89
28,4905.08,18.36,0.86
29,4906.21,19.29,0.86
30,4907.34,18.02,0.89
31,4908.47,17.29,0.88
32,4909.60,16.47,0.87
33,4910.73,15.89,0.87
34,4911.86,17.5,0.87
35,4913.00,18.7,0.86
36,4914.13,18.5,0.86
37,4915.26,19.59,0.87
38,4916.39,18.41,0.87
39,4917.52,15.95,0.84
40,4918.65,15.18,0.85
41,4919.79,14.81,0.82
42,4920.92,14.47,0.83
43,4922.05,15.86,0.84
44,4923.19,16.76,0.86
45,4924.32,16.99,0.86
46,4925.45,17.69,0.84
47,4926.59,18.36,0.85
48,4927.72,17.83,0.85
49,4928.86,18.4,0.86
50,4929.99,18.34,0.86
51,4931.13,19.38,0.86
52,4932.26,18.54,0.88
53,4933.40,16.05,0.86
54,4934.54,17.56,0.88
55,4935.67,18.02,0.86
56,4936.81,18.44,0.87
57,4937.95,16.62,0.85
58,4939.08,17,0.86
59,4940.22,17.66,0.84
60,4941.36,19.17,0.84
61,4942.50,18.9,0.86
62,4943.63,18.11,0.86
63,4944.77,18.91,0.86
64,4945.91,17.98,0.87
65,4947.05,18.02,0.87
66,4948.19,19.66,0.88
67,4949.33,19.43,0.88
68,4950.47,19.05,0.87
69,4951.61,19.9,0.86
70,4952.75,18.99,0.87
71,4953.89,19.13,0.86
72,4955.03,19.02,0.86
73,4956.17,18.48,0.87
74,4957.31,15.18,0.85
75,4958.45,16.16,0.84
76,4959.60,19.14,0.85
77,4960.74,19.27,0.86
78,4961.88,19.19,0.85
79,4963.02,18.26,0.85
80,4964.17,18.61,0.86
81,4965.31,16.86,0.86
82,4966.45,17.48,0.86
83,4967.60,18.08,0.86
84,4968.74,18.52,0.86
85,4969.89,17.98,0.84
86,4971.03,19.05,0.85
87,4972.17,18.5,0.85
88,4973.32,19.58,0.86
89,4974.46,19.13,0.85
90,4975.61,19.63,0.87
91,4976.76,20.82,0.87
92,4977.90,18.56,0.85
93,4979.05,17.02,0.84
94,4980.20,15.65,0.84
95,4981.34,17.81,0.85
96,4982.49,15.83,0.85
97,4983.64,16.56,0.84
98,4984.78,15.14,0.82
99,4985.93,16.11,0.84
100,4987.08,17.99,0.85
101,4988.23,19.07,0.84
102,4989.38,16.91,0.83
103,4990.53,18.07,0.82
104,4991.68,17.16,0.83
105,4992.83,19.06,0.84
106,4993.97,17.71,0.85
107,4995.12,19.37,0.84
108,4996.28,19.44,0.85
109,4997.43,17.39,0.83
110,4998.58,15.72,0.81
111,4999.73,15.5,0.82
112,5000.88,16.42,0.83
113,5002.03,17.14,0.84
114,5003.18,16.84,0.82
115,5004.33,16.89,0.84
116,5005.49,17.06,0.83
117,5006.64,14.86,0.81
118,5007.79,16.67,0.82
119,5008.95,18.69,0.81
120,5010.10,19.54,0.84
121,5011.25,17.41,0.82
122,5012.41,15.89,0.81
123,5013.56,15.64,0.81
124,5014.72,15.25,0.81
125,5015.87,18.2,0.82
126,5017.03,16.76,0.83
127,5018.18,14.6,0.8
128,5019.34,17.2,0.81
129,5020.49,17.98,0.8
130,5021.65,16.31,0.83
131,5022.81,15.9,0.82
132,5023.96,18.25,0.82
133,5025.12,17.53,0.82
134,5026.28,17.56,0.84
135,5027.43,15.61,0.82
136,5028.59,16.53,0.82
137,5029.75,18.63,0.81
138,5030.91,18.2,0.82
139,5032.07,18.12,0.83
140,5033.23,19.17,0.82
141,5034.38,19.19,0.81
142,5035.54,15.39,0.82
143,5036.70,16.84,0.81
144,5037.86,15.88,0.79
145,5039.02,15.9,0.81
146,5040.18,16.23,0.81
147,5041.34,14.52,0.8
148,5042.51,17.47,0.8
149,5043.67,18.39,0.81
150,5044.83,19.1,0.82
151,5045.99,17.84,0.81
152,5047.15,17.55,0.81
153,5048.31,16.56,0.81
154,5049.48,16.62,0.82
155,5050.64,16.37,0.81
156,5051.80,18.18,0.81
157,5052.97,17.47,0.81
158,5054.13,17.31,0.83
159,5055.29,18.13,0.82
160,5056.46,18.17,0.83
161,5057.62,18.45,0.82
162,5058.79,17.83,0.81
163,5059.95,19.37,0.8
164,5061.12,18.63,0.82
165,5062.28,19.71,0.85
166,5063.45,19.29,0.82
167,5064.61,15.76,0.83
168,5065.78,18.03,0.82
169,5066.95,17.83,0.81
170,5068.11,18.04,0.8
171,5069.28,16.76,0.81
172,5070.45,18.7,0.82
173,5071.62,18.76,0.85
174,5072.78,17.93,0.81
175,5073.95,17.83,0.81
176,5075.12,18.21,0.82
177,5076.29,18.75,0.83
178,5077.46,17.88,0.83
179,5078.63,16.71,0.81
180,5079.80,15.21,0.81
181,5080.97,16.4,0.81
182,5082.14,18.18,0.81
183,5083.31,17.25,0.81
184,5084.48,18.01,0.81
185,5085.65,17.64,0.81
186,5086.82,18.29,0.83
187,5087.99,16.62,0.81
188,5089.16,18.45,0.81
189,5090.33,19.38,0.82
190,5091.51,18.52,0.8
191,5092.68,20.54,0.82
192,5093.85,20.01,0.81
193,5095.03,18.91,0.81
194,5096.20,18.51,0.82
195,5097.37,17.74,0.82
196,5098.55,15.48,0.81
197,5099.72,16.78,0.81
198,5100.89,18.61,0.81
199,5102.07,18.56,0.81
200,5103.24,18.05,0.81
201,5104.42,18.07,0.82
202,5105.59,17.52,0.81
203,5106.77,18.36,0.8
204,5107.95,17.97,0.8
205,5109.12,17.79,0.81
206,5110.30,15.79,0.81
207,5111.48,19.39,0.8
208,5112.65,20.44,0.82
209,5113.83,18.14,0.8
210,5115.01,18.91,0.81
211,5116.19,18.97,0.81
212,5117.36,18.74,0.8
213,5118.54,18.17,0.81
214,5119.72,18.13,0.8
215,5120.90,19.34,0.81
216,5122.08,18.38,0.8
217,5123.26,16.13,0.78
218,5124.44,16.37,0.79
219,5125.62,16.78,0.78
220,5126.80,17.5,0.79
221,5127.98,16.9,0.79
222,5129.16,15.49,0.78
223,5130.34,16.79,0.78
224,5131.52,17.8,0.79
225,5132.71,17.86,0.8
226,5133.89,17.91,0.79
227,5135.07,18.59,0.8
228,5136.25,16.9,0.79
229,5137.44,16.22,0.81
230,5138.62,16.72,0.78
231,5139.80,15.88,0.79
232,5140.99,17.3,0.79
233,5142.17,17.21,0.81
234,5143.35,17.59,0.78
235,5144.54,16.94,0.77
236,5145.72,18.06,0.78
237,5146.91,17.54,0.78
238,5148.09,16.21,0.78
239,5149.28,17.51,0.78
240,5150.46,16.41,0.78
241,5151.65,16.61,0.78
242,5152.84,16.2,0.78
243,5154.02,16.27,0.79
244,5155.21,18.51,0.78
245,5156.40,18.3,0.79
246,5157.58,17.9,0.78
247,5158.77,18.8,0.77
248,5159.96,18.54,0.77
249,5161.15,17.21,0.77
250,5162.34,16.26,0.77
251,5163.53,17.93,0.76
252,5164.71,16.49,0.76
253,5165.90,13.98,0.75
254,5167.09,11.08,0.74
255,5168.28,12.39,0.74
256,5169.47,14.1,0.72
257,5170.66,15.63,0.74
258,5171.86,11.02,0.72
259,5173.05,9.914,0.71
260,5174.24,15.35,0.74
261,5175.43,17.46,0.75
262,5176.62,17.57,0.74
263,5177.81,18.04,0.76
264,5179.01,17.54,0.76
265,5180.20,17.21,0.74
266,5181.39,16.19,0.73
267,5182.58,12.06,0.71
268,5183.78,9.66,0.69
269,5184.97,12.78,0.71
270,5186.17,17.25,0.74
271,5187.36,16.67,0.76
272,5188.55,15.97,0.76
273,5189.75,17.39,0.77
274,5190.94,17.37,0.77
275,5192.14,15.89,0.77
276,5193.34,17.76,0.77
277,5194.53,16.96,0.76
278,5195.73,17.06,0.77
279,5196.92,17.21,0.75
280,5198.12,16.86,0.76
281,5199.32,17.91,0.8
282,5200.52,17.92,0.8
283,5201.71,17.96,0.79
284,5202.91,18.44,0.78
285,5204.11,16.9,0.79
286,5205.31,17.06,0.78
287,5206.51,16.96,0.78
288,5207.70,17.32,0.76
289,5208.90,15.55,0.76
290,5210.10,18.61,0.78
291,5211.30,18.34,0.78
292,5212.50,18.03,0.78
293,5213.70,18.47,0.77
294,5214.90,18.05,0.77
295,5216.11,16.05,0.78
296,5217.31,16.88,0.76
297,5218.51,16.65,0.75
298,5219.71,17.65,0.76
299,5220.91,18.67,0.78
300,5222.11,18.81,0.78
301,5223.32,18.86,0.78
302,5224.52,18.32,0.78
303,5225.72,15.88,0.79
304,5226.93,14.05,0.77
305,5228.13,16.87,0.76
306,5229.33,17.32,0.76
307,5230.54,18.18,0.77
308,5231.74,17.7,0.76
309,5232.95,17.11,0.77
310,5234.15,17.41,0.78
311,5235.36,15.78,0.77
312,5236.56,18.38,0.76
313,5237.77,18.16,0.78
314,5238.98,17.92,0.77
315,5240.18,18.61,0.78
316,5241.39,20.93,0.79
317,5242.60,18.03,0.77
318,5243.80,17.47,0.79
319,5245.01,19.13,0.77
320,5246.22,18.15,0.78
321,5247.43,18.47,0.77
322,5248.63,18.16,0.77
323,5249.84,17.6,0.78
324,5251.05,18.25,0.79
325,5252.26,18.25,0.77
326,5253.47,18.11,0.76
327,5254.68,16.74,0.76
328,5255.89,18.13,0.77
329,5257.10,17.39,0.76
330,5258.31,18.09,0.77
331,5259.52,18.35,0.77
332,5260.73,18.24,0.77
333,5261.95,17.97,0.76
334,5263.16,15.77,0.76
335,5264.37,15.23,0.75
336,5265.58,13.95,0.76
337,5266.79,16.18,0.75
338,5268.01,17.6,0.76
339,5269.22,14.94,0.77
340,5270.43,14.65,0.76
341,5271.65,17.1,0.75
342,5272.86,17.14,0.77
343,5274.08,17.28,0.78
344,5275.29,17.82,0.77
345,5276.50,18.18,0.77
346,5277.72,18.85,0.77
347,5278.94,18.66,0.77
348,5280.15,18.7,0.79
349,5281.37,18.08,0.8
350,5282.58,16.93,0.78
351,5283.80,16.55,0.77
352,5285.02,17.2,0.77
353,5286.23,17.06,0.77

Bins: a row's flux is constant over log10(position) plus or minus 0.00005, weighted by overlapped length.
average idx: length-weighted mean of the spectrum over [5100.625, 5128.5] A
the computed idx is 18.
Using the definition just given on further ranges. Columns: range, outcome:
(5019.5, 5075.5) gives 17.6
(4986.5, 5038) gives 17.2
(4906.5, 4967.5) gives 17.8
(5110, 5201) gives 16.7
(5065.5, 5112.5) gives 18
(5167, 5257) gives 16.9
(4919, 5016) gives 17.7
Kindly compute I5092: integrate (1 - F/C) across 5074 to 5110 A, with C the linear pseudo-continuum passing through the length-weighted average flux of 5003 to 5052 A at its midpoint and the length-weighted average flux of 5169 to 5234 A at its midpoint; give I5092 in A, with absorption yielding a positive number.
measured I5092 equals -2.2 A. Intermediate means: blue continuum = 17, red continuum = 16.6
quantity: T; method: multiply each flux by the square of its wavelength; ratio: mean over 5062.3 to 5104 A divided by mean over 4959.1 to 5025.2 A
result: 1.06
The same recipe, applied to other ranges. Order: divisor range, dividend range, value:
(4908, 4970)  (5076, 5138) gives 1.07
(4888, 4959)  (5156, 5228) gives 1.02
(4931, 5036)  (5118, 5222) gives 1.02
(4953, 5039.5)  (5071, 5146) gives 1.06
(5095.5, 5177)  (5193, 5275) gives 1.07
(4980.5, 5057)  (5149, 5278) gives 1.06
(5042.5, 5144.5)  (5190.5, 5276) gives 1.03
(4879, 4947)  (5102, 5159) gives 1.07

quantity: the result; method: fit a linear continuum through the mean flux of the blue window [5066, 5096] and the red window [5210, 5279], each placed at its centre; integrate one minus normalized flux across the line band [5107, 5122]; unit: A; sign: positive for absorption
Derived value -0.5 A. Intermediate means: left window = 18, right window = 17.5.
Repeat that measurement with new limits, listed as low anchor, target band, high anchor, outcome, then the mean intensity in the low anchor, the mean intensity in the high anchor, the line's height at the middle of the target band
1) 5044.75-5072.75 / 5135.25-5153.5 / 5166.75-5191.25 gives -1.3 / 17.9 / 14.9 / 15.8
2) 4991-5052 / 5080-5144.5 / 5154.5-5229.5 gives -3.7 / 17.1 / 16.5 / 16.8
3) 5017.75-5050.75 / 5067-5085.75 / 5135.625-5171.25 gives -0.8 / 17.1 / 16.6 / 16.9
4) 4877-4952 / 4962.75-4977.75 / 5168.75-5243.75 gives -0.8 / 17.9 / 16.8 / 17.7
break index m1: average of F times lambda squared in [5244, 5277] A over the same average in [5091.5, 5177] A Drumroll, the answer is 1.06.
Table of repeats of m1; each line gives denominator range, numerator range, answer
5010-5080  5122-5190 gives 0.97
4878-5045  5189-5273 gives 1.09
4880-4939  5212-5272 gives 1.12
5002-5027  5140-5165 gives 1.08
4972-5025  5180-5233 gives 1.06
